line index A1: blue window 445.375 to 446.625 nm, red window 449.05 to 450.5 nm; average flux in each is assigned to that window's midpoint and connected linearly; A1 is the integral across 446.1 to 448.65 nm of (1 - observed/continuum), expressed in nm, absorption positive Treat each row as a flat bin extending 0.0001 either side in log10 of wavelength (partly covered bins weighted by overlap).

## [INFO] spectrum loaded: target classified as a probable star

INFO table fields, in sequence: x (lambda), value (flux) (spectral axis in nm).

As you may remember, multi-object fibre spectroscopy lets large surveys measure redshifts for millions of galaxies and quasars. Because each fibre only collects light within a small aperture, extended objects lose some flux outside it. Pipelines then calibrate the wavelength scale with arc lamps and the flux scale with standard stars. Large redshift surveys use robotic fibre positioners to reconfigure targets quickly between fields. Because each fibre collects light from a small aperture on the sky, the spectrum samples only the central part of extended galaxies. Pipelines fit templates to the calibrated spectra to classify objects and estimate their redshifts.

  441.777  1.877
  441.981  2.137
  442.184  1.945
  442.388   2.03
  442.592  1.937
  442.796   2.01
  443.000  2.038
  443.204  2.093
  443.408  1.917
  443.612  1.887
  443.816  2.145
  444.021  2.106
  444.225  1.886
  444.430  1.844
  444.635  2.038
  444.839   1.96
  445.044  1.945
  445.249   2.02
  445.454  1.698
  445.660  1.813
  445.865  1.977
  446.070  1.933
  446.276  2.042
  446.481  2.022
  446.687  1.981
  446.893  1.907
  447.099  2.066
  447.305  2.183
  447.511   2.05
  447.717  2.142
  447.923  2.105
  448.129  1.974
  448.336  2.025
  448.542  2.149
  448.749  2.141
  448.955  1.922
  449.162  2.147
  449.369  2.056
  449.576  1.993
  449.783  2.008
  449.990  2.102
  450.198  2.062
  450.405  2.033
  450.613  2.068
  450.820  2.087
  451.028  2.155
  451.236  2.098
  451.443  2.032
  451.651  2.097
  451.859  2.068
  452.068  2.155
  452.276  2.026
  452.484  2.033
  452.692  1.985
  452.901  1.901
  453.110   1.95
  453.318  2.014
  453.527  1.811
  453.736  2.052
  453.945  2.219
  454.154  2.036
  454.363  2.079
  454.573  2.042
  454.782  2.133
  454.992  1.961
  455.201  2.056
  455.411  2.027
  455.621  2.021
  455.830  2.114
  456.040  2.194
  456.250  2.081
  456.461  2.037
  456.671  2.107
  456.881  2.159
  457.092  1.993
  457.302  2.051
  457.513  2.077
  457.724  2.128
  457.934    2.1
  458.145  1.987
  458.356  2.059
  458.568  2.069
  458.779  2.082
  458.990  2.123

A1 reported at -0.11 nm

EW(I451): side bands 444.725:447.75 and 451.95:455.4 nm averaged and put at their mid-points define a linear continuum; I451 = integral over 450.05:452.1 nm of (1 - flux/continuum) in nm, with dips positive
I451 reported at -0.07 nm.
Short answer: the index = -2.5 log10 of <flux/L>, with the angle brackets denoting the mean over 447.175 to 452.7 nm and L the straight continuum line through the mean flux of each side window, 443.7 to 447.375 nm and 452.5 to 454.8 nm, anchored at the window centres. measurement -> -0.04 mag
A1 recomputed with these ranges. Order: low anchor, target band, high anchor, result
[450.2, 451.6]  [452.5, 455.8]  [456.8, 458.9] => 0.08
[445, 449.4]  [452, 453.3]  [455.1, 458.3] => 0.03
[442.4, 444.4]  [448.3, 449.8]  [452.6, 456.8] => -0.03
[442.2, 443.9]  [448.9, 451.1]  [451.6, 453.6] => -0.06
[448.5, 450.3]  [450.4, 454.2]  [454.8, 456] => 0.02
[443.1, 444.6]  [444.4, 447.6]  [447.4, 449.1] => 0.09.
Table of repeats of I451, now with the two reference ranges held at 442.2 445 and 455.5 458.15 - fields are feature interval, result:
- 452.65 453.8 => 0.062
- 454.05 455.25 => 0.010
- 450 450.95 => -0.014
